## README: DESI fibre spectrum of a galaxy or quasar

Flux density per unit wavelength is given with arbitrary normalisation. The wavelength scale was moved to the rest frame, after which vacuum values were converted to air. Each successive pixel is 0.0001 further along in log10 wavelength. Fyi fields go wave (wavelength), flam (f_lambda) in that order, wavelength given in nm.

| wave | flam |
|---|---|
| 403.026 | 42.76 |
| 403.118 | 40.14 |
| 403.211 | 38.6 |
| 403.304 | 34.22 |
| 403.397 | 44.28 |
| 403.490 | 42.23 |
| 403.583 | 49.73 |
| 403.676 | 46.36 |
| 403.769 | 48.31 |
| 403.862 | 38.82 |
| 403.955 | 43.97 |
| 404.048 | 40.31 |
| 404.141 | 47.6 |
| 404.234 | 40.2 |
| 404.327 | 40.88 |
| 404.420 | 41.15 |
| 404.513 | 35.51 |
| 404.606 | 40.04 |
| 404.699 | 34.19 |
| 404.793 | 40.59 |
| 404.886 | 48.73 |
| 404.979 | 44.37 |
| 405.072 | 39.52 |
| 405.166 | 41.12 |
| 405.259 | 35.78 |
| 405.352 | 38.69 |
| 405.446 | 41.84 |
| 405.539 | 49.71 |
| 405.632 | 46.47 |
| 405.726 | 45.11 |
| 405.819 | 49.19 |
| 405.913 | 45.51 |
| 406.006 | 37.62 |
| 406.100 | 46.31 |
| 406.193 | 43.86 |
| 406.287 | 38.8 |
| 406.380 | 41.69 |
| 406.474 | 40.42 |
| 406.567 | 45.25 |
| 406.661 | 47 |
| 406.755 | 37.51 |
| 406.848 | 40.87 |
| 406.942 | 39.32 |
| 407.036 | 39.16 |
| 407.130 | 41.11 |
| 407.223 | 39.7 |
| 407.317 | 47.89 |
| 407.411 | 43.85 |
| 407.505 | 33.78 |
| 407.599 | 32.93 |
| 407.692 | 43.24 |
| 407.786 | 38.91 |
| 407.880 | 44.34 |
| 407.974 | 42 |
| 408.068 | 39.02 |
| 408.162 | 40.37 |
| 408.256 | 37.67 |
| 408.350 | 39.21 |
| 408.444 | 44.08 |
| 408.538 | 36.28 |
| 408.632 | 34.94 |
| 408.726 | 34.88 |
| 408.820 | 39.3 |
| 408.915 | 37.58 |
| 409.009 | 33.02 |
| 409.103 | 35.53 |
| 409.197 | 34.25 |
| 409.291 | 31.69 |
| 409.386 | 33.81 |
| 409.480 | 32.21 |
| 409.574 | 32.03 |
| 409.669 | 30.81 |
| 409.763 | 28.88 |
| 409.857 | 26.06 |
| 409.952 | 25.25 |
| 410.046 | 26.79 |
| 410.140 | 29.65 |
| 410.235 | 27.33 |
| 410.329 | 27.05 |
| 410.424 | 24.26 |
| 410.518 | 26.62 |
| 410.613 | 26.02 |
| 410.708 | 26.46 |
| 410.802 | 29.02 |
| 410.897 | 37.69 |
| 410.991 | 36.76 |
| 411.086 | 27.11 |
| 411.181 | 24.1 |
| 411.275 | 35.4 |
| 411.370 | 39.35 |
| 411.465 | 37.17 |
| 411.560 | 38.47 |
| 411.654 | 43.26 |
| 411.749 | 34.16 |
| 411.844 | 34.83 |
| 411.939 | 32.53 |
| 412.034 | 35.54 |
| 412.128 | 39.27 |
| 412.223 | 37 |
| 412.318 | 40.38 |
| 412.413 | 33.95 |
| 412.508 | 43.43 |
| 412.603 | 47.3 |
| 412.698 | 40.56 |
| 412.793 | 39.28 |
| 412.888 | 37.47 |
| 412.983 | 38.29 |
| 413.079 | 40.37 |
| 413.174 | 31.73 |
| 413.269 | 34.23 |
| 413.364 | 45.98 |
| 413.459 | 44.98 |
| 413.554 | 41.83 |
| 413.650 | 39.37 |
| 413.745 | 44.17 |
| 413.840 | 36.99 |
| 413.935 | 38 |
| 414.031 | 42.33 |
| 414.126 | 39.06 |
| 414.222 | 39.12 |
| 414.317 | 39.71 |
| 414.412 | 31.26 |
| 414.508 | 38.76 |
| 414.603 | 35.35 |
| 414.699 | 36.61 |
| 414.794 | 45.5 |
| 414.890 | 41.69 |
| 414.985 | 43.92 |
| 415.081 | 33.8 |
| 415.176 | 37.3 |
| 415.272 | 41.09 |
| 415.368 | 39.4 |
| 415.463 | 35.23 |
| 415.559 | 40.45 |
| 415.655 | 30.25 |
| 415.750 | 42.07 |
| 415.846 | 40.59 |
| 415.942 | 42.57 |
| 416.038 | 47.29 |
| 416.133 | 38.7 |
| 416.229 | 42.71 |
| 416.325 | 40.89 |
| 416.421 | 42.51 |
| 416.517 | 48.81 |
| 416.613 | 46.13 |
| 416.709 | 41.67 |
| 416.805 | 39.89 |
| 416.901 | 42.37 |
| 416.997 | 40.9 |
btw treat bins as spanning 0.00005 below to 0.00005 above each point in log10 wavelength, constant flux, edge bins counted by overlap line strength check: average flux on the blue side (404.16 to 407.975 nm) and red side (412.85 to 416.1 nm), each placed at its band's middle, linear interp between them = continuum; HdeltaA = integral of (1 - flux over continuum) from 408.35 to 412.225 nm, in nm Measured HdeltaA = 0.73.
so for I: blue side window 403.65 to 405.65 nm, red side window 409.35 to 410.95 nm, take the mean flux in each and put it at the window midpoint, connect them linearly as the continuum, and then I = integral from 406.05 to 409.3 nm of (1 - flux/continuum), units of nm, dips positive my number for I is -0.47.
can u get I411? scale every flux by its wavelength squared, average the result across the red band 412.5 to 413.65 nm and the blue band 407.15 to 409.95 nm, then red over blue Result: 1.12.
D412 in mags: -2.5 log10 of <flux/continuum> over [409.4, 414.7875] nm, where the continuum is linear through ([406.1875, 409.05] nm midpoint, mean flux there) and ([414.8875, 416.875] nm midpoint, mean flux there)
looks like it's 0.15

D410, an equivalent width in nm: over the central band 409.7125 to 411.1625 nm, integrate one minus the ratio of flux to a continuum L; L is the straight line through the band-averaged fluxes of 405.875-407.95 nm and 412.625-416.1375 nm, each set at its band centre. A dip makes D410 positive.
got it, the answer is 0.44 nm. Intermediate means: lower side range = 41.3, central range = 28.3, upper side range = 39.4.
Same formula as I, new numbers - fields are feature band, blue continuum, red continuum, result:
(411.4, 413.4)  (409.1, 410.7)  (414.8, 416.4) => -0.26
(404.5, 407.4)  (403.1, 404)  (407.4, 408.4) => -0.09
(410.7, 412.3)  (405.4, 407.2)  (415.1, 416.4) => 0.25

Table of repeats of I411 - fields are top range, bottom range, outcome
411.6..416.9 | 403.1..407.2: 0.99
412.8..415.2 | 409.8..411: 1.42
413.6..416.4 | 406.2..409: 1.02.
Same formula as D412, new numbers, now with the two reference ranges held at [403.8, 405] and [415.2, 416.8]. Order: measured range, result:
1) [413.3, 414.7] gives 0.04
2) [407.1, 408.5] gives 0.02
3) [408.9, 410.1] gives 0.30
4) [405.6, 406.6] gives -0.06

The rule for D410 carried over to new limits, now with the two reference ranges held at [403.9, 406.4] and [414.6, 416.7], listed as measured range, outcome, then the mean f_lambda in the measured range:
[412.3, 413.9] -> 0.04 nm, 40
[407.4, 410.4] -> 0.50 nm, 34.7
